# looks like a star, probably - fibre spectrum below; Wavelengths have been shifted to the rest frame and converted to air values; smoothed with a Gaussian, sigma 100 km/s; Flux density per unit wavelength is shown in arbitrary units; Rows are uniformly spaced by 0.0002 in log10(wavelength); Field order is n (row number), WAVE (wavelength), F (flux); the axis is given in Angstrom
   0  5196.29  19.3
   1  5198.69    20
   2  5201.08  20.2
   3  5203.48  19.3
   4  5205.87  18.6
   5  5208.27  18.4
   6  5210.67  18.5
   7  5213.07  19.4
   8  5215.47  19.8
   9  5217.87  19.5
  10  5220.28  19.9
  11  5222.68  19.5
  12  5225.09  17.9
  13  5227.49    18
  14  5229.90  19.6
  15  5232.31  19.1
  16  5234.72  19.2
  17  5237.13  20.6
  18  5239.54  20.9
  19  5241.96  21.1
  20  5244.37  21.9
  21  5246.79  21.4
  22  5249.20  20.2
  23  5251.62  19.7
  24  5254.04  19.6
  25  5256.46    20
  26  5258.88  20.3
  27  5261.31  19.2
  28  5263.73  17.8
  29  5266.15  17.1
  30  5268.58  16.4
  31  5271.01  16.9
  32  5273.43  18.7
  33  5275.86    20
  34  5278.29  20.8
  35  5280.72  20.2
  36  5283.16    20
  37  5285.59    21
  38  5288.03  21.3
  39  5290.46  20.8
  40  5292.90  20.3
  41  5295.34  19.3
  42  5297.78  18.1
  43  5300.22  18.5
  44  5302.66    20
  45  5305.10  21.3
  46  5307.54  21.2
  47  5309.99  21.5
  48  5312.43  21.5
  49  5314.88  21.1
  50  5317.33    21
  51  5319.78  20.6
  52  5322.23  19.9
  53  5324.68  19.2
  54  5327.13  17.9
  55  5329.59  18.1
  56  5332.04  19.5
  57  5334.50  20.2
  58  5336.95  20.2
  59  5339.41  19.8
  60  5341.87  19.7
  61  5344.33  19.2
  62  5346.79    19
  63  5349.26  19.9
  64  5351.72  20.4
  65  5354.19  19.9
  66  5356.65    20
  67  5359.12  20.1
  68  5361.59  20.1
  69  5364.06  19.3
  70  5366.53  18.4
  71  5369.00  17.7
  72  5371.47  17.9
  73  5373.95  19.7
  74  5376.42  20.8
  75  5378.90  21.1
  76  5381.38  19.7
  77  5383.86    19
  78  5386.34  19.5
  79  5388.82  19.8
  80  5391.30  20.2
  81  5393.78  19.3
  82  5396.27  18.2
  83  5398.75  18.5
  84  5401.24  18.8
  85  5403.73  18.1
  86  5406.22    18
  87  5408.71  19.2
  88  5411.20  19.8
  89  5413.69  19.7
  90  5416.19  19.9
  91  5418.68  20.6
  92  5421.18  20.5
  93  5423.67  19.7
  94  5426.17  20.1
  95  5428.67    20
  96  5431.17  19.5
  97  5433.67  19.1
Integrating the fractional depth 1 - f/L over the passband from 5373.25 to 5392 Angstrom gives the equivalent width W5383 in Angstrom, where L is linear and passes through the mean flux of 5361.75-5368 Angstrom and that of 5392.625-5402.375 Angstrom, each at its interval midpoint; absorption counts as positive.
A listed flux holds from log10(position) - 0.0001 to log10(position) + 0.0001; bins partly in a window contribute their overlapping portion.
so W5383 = -1.1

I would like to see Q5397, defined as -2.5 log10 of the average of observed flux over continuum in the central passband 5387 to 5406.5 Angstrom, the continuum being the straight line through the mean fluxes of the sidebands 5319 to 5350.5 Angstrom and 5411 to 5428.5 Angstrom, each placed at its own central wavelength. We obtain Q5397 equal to 0.05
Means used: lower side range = 19.5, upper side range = 20.1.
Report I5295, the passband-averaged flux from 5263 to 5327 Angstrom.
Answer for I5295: 19.8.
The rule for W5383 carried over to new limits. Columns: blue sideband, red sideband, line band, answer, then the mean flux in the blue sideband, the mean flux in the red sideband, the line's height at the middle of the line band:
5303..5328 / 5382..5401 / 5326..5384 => 1.0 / 20.5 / 19.2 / 19.9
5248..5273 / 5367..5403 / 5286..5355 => -3.7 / 18.7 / 19.3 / 19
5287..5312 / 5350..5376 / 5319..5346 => 0.5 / 20.3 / 19.4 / 19.8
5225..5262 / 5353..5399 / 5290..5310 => -0.2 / 20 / 19.5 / 19.8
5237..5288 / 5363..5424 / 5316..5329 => -0.1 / 19.7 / 19.3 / 19.5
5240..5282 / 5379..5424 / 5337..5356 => -0.3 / 19.5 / 19.4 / 19.4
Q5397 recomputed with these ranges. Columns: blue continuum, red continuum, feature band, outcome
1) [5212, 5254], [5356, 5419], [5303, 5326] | -0.06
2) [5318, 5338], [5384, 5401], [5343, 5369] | -0.01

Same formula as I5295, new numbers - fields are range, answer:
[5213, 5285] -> 19.5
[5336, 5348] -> 19.6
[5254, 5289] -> 19.3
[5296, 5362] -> 19.9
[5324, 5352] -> 19.4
